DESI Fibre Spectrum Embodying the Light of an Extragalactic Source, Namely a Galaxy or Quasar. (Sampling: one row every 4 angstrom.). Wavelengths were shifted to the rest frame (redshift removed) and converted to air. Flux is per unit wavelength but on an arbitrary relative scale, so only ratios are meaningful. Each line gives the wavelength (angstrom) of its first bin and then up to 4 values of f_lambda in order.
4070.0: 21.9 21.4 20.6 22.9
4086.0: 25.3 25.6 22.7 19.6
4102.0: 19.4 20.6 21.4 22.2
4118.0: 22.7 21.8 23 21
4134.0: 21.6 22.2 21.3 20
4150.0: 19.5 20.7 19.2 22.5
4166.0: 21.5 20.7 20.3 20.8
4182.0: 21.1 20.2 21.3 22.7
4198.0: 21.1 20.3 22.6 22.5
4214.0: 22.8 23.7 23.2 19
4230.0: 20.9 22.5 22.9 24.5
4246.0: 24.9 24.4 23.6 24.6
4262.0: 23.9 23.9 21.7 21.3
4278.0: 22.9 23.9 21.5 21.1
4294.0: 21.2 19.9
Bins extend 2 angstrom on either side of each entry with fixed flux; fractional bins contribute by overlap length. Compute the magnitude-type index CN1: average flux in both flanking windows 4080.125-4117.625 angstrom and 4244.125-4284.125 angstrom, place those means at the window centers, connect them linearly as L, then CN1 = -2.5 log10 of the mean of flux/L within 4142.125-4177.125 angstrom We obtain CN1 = 0.105 mag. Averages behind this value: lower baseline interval 22.2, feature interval 20.6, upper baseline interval 23.5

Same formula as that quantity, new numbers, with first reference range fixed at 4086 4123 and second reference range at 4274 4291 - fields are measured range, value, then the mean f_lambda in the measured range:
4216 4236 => 0.02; 21.9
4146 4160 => 0.12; 19.8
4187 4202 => 0.04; 21.4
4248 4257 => -0.09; 24.1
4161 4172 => 0.03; 21.5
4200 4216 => 0.01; 22.1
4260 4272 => -0.04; 23.2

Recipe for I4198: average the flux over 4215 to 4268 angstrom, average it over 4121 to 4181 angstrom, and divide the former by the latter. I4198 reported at 1.10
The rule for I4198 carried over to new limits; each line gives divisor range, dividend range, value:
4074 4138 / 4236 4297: 1.05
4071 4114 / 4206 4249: 1.03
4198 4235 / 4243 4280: 1.07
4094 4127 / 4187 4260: 1.06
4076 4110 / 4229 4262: 1.07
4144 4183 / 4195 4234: 1.06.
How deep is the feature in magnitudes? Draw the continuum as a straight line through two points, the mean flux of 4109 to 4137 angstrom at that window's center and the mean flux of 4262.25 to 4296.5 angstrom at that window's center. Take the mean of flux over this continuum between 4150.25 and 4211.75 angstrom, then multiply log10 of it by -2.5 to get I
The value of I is 0.05 mag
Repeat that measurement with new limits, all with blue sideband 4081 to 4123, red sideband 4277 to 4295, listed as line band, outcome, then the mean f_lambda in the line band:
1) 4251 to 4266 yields -0.090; 24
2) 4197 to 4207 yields 0.046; 21.2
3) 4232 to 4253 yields -0.080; 23.8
